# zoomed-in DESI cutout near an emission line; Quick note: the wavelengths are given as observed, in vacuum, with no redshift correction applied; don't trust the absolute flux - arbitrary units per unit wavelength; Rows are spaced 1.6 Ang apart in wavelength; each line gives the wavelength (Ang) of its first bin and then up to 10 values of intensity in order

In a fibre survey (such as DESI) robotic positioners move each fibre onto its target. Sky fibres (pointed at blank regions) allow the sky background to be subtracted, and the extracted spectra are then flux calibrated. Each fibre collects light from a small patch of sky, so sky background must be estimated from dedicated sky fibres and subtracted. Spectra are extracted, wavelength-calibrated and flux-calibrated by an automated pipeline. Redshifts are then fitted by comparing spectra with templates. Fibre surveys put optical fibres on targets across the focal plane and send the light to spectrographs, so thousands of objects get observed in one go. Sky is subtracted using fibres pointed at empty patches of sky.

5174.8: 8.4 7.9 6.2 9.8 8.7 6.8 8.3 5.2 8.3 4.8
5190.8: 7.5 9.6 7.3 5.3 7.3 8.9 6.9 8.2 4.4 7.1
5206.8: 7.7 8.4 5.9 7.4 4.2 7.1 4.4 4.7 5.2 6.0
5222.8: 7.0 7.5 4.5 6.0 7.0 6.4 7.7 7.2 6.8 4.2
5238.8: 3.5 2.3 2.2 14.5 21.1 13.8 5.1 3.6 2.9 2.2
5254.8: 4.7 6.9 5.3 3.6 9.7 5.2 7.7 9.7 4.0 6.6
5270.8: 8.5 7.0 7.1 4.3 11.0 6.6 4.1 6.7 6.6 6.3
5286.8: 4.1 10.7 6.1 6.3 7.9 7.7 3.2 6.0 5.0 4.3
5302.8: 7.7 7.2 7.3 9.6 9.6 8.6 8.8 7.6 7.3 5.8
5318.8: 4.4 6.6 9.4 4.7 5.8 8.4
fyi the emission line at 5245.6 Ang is H-gamma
